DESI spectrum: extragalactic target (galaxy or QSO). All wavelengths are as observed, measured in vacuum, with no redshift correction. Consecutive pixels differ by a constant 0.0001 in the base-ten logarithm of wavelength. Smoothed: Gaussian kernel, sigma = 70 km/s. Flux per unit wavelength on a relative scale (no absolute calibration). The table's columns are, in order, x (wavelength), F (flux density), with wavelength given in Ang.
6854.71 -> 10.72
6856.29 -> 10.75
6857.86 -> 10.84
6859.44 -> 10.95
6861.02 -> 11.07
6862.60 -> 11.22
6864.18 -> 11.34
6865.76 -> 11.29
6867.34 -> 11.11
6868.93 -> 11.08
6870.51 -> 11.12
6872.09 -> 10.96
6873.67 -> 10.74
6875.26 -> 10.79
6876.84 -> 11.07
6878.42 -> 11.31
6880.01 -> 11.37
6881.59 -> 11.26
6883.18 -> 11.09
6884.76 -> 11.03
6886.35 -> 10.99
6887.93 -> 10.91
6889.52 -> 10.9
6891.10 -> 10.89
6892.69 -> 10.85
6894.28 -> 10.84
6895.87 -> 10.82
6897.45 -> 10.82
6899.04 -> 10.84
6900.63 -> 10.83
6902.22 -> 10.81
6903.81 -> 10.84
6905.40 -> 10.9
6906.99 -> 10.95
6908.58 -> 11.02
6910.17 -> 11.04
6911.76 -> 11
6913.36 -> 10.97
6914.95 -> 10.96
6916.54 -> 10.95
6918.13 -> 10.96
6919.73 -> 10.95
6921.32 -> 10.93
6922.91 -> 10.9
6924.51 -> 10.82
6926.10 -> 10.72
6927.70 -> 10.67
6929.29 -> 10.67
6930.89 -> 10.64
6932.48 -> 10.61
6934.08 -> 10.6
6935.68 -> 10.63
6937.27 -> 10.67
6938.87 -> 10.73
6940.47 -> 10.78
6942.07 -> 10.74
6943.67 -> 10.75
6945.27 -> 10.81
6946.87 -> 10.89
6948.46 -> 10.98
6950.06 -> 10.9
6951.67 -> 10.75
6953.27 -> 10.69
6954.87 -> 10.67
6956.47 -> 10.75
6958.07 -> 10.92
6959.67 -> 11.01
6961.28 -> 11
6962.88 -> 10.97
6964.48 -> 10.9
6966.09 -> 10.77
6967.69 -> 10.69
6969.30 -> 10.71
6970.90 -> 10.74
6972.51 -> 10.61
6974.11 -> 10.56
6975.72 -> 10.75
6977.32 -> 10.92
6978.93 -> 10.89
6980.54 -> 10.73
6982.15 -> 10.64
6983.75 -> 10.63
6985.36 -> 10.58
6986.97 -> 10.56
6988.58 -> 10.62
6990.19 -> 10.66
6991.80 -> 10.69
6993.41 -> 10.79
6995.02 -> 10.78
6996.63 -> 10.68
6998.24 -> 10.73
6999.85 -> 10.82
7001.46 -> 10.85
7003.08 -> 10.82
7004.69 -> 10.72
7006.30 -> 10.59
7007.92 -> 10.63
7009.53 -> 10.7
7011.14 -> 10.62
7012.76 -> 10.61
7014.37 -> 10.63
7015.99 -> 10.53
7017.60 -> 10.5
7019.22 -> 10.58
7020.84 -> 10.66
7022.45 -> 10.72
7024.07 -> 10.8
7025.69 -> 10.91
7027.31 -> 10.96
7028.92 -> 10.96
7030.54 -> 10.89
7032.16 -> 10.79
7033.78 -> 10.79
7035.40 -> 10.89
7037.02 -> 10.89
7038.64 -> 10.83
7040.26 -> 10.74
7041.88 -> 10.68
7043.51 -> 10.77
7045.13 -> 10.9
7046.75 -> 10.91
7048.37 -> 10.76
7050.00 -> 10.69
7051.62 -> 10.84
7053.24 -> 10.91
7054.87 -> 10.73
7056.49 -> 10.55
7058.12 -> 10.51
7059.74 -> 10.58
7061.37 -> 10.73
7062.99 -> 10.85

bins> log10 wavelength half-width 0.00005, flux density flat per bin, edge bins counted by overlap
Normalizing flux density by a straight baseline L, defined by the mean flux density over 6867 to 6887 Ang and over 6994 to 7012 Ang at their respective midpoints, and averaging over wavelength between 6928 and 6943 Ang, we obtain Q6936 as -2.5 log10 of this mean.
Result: 0.02 mag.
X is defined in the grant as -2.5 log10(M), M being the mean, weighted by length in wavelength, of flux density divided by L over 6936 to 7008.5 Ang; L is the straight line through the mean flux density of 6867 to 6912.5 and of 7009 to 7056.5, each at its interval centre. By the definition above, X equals 0.01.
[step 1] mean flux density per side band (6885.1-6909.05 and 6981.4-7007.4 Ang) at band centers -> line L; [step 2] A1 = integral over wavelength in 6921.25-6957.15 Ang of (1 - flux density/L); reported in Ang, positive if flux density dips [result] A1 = 0.2 Ang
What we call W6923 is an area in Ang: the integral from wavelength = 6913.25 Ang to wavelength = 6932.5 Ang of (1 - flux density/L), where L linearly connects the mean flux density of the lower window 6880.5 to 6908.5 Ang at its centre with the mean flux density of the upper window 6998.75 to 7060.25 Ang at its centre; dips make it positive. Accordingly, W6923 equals 0.10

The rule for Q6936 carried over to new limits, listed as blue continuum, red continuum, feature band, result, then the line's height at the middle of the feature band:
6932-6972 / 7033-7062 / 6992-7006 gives 0.00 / 10.8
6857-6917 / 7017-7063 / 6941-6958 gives 0.01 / 10.9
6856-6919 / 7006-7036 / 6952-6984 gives 0.00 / 10.8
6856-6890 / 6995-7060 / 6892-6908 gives 0.02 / 11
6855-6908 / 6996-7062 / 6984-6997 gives 0.01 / 10.8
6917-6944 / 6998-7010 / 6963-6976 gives 0.00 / 10.7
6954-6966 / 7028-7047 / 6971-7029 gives 0.02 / 10.9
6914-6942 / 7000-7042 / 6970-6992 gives 0.01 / 10.8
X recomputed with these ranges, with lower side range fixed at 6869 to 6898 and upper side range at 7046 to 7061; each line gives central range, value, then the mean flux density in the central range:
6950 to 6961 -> 0.007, 10.8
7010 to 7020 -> 0.020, 10.6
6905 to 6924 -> -0.001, 11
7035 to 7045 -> -0.006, 10.8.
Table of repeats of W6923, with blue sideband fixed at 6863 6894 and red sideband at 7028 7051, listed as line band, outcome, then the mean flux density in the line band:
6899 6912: 0.12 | 10.9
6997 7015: 0.28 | 10.7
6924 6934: 0.28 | 10.7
